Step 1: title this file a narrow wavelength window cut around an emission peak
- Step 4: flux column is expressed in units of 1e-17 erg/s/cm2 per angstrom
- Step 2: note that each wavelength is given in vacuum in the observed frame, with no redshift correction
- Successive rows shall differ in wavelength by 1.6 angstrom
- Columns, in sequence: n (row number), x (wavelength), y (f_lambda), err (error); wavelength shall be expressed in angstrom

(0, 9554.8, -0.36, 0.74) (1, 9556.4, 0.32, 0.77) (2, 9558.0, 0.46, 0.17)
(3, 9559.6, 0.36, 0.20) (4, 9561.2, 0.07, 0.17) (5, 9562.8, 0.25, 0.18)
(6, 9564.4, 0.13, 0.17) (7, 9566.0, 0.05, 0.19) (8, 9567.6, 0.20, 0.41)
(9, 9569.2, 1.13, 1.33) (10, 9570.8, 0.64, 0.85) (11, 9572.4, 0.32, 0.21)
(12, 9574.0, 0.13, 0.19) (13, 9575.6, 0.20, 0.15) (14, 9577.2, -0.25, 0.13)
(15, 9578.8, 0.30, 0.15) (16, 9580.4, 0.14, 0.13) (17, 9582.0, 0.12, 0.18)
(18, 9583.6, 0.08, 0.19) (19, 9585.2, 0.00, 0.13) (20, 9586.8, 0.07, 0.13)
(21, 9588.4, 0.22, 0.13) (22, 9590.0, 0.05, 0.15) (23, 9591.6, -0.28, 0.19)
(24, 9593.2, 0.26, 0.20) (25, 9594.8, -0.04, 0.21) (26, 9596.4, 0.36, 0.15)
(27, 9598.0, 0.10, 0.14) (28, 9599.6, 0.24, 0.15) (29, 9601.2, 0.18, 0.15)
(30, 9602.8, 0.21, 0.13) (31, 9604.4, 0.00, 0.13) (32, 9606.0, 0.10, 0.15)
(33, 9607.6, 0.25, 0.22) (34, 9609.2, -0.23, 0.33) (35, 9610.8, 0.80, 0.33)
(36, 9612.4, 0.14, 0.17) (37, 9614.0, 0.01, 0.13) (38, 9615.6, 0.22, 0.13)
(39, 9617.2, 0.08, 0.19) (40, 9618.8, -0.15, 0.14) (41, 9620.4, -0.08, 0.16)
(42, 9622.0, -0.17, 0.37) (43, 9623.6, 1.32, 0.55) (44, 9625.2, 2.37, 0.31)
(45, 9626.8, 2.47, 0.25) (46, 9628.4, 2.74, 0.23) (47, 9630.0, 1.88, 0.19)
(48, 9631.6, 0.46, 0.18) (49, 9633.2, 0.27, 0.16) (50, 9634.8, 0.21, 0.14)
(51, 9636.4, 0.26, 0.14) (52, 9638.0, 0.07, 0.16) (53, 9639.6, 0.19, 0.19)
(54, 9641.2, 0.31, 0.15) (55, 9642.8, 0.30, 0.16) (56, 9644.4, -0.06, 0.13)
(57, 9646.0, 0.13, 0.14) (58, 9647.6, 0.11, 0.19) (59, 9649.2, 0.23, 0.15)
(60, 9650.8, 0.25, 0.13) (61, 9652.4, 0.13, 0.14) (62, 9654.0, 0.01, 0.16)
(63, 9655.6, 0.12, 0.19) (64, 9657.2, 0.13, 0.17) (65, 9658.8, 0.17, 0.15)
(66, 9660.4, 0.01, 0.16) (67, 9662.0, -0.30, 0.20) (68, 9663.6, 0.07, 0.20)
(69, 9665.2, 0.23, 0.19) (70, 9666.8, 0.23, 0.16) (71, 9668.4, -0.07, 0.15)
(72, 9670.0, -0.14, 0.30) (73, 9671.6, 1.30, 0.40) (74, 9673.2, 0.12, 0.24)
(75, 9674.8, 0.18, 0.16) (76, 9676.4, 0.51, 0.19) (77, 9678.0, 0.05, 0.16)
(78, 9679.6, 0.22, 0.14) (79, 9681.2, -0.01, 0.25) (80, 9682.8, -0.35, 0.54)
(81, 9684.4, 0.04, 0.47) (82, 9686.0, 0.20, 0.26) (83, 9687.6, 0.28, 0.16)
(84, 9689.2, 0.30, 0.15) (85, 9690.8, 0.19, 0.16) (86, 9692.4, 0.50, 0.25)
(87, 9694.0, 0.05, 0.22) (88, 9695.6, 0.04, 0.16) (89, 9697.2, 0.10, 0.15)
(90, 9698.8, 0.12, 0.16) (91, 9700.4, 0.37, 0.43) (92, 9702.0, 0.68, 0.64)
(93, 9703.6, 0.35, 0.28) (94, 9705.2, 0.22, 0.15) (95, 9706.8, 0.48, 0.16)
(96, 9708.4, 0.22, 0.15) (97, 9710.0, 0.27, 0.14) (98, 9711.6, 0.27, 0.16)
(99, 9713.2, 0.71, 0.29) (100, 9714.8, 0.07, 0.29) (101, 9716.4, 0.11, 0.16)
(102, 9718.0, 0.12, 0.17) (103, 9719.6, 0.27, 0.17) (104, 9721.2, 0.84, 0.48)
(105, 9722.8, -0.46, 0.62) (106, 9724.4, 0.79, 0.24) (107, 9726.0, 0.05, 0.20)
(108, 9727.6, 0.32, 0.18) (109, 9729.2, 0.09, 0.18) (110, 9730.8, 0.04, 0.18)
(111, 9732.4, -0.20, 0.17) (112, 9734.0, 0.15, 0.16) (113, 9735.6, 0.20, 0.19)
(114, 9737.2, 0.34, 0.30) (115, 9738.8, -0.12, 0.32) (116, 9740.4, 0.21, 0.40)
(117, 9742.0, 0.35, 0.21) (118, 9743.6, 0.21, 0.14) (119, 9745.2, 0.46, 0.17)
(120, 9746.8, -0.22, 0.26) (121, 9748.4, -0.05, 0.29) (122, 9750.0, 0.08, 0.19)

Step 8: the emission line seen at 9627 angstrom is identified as [O III]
